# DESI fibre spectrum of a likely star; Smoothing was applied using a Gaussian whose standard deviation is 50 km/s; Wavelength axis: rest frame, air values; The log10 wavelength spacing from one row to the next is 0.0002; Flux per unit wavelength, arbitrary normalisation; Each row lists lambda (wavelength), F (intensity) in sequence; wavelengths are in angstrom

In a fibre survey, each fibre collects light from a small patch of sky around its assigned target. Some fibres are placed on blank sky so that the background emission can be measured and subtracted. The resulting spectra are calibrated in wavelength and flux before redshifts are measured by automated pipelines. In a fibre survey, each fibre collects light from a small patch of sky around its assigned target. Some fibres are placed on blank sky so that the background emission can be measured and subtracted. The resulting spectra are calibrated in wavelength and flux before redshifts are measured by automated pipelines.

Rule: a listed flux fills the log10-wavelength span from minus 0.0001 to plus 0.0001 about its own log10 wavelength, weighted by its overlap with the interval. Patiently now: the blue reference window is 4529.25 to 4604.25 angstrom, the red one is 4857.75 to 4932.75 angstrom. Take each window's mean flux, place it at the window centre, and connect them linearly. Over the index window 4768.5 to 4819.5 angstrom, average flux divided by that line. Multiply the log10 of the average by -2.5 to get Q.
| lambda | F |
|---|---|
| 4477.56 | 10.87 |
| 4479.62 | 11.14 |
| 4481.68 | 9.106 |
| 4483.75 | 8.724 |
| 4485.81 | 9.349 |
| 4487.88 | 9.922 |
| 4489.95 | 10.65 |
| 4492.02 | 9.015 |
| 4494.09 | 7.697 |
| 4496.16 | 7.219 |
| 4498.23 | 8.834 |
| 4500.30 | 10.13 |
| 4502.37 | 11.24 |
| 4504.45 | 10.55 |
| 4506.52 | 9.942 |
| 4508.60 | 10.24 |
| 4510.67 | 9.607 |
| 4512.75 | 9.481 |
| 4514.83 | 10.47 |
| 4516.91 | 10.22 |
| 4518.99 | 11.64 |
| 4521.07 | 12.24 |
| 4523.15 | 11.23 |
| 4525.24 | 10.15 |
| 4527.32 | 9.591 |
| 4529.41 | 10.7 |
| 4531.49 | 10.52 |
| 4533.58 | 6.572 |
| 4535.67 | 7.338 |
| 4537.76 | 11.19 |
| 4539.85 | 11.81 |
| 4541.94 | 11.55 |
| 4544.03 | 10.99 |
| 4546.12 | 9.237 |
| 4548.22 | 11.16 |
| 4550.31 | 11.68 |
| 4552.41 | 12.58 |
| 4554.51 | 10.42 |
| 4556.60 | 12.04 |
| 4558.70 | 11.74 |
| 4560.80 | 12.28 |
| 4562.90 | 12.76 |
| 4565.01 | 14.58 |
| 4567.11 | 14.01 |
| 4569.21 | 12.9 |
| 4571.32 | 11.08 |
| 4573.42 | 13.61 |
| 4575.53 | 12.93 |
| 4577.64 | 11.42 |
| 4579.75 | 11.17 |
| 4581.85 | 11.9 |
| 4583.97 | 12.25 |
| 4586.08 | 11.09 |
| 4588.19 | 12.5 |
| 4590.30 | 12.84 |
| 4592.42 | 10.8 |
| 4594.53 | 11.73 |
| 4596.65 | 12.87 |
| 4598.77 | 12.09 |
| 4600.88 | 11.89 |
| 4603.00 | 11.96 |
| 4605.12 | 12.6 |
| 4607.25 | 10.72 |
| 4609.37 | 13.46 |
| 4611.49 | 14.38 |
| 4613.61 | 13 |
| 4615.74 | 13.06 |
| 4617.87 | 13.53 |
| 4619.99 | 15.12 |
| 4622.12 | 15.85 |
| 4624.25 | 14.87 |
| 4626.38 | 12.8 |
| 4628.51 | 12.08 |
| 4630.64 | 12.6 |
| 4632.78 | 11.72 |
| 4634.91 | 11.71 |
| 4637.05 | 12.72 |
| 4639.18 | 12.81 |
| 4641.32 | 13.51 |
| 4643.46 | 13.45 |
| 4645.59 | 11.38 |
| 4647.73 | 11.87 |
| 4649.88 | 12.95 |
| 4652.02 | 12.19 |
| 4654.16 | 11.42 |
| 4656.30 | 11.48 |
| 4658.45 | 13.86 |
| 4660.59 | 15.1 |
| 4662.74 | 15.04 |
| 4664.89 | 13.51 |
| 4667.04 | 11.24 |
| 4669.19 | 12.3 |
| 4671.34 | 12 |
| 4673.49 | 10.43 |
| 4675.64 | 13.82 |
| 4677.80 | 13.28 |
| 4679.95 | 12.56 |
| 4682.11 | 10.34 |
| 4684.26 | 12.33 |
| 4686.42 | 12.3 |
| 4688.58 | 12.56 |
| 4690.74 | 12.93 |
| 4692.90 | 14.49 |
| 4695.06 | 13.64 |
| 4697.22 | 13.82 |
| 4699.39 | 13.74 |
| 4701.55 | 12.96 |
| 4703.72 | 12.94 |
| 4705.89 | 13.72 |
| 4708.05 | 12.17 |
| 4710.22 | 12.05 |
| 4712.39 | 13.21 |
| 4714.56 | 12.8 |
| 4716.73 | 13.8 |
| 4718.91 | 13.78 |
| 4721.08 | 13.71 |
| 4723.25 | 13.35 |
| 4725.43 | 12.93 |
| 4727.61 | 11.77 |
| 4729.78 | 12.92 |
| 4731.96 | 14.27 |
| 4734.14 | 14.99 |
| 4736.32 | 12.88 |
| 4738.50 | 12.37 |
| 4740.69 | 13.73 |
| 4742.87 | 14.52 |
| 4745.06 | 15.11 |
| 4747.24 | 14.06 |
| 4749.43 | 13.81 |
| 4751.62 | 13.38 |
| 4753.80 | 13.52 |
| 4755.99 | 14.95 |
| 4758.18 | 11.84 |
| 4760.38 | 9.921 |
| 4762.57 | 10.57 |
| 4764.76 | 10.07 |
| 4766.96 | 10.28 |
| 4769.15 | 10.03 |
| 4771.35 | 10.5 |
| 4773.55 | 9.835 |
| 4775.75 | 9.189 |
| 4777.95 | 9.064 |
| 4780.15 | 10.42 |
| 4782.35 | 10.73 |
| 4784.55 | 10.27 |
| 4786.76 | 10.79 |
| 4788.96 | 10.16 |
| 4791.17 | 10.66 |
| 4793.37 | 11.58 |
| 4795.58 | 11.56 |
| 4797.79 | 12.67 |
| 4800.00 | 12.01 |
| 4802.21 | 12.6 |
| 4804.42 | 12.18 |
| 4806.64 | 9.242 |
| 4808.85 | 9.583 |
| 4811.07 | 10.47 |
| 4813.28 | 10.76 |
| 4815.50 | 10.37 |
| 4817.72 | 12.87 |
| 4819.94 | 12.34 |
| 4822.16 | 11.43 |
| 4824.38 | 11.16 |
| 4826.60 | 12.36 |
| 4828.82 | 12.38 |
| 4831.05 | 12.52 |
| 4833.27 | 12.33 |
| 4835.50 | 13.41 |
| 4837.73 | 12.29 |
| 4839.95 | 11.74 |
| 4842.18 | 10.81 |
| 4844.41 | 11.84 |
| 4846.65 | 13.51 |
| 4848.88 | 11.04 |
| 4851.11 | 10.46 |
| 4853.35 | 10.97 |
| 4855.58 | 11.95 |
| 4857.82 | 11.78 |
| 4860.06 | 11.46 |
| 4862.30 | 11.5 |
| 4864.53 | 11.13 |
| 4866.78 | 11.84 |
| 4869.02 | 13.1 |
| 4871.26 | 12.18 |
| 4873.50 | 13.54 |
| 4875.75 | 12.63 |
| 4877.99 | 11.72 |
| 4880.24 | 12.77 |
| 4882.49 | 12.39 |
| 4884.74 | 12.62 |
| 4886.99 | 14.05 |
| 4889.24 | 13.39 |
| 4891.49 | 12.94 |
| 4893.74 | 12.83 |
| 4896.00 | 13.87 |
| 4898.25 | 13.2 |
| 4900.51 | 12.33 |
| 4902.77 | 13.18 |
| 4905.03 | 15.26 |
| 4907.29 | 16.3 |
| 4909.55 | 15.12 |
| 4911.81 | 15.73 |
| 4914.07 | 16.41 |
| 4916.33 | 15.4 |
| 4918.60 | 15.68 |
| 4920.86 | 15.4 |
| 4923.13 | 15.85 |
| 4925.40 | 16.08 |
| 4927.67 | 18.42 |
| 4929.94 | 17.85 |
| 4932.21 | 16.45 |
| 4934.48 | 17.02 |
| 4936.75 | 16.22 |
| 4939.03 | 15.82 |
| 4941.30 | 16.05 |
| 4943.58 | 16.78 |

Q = 0.22 mag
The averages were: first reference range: 11.6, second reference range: 14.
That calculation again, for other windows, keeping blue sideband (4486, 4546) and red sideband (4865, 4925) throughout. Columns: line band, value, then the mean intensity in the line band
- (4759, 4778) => 0.25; 10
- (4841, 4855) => 0.17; 11.5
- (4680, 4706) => -0.10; 12.9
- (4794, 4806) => 0.07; 12.1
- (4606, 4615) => -0.18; 12.9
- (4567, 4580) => -0.17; 12.4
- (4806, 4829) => 0.17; 11.2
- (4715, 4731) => -0.09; 13.2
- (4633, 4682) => -0.11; 12.6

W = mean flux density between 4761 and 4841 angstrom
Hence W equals 11.1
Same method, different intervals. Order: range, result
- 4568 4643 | 12.6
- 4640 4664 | 12.9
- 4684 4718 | 13.1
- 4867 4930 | 14.2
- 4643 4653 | 12.3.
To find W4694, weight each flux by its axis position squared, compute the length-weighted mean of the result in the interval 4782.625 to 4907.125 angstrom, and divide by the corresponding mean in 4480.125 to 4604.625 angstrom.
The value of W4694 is 1.25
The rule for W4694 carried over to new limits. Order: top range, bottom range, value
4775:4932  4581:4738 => 1.07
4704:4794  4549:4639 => 1.04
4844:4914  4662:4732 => 1.08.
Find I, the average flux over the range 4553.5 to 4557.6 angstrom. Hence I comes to 11.2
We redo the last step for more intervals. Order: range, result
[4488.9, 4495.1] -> 9.12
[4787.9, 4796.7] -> 11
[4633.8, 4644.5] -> 12.8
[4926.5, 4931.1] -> 18.1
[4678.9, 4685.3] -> 11.7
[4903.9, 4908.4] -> 15.8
